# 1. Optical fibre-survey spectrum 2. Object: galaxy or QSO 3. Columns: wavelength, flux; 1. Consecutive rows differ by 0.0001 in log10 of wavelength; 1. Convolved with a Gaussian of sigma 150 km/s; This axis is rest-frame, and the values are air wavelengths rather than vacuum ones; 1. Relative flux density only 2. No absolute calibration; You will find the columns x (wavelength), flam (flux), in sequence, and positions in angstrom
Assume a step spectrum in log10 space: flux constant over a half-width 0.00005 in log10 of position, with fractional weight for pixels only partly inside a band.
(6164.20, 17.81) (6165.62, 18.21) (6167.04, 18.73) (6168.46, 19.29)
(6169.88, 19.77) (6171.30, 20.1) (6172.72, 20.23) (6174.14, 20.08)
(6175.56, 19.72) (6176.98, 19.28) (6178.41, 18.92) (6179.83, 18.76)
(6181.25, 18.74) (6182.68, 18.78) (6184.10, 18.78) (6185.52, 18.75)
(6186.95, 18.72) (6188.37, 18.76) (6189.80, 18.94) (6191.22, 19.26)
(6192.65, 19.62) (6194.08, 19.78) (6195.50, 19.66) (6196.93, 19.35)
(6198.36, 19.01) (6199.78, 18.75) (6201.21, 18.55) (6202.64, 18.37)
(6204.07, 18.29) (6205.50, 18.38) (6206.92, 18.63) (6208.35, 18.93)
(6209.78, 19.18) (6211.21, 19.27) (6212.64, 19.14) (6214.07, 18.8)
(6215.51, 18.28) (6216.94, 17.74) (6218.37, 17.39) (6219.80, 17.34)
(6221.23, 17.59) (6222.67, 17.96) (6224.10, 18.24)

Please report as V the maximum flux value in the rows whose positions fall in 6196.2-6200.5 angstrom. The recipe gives 19.35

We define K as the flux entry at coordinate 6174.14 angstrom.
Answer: 20.08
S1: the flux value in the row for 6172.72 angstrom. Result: 20.23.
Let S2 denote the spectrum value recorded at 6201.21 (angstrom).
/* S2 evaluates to 18.55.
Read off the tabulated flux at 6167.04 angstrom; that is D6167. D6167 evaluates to 18.73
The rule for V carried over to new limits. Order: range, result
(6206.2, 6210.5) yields 19.18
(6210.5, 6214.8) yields 19.27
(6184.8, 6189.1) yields 18.76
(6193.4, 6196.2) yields 19.78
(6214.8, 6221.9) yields 18.28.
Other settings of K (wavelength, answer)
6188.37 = 18.76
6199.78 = 18.75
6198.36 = 19.01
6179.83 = 18.76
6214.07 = 18.8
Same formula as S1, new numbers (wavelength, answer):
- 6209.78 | 19.18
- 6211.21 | 19.27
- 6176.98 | 19.28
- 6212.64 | 19.14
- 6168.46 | 19.29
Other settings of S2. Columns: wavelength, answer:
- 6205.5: 18.38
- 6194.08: 19.78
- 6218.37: 17.39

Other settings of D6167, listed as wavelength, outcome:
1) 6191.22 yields 19.26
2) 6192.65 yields 19.62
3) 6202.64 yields 18.37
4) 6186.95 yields 18.72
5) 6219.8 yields 17.34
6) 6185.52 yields 18.75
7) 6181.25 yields 18.74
